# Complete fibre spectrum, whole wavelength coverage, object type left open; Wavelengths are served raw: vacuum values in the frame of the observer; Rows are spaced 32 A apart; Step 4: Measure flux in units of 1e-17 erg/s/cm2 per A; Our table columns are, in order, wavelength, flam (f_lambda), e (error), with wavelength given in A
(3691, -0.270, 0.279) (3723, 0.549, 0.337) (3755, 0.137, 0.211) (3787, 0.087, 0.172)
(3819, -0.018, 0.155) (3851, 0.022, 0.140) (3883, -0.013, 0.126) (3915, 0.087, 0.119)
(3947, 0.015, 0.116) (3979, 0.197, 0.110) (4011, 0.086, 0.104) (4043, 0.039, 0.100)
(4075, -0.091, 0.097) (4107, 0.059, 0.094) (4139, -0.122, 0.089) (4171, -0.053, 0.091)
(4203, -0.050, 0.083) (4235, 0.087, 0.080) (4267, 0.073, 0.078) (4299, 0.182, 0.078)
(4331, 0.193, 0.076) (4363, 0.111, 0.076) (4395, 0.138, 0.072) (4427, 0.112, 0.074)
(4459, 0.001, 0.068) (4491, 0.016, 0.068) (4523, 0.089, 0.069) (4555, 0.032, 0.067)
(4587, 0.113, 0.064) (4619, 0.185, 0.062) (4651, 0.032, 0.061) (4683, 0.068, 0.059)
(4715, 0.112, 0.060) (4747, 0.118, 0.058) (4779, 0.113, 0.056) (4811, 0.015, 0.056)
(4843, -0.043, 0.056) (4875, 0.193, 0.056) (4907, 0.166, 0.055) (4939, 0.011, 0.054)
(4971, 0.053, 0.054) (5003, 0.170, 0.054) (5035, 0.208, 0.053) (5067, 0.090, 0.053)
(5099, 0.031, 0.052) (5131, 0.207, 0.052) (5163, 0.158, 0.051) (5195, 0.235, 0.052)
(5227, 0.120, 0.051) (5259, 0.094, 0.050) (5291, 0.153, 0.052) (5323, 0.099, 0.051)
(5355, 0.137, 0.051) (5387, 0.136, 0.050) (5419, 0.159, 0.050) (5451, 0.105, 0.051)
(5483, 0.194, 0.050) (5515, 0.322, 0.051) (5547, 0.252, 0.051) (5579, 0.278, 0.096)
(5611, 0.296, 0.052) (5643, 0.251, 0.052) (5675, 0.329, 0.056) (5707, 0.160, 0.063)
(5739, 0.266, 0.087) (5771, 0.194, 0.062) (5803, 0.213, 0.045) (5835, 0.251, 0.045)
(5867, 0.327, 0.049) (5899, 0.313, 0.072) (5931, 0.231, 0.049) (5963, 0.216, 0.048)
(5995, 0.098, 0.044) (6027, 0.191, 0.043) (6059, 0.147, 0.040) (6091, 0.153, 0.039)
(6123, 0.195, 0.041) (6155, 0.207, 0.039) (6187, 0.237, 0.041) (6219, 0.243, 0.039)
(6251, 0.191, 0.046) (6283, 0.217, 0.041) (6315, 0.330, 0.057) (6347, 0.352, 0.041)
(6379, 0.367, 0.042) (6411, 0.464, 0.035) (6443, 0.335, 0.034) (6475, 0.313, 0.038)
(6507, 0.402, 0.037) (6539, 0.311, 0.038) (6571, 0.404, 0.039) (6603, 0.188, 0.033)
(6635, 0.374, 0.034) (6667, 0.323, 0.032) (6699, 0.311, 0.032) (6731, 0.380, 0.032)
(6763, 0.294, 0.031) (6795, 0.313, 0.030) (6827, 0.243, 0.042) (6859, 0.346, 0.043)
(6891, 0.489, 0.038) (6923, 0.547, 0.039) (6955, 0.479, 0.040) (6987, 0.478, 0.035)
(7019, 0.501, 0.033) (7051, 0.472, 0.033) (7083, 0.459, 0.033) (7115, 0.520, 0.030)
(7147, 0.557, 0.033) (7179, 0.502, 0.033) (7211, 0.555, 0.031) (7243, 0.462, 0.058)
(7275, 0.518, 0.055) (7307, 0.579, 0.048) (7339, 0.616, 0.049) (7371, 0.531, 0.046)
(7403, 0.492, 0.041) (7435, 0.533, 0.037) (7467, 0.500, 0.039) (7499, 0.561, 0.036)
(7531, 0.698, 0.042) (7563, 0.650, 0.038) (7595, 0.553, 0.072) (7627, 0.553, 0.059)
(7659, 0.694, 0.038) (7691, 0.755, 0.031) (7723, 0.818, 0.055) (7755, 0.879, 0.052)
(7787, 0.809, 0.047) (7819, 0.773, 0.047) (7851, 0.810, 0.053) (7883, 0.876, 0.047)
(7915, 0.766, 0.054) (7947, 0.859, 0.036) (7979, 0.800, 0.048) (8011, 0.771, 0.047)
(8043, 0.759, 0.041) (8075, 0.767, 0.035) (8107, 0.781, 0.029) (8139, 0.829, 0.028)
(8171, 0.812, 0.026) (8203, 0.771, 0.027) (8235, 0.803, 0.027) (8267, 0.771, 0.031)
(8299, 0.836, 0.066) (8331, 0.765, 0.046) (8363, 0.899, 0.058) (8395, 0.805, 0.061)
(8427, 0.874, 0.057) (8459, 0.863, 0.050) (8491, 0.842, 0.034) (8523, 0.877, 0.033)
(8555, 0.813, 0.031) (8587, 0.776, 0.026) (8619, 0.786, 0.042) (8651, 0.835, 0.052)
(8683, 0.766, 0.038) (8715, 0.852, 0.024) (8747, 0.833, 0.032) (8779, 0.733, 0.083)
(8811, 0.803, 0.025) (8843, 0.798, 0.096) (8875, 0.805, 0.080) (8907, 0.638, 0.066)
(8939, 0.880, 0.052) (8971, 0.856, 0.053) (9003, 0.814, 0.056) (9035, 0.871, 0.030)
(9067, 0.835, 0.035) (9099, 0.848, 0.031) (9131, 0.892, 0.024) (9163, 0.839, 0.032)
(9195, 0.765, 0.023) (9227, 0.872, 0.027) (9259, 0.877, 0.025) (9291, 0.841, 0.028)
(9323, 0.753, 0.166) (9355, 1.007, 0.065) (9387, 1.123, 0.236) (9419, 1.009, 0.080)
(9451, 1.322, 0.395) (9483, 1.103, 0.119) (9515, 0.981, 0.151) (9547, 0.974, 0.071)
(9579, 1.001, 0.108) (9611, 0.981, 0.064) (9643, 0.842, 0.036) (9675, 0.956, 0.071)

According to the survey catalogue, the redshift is 0.72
